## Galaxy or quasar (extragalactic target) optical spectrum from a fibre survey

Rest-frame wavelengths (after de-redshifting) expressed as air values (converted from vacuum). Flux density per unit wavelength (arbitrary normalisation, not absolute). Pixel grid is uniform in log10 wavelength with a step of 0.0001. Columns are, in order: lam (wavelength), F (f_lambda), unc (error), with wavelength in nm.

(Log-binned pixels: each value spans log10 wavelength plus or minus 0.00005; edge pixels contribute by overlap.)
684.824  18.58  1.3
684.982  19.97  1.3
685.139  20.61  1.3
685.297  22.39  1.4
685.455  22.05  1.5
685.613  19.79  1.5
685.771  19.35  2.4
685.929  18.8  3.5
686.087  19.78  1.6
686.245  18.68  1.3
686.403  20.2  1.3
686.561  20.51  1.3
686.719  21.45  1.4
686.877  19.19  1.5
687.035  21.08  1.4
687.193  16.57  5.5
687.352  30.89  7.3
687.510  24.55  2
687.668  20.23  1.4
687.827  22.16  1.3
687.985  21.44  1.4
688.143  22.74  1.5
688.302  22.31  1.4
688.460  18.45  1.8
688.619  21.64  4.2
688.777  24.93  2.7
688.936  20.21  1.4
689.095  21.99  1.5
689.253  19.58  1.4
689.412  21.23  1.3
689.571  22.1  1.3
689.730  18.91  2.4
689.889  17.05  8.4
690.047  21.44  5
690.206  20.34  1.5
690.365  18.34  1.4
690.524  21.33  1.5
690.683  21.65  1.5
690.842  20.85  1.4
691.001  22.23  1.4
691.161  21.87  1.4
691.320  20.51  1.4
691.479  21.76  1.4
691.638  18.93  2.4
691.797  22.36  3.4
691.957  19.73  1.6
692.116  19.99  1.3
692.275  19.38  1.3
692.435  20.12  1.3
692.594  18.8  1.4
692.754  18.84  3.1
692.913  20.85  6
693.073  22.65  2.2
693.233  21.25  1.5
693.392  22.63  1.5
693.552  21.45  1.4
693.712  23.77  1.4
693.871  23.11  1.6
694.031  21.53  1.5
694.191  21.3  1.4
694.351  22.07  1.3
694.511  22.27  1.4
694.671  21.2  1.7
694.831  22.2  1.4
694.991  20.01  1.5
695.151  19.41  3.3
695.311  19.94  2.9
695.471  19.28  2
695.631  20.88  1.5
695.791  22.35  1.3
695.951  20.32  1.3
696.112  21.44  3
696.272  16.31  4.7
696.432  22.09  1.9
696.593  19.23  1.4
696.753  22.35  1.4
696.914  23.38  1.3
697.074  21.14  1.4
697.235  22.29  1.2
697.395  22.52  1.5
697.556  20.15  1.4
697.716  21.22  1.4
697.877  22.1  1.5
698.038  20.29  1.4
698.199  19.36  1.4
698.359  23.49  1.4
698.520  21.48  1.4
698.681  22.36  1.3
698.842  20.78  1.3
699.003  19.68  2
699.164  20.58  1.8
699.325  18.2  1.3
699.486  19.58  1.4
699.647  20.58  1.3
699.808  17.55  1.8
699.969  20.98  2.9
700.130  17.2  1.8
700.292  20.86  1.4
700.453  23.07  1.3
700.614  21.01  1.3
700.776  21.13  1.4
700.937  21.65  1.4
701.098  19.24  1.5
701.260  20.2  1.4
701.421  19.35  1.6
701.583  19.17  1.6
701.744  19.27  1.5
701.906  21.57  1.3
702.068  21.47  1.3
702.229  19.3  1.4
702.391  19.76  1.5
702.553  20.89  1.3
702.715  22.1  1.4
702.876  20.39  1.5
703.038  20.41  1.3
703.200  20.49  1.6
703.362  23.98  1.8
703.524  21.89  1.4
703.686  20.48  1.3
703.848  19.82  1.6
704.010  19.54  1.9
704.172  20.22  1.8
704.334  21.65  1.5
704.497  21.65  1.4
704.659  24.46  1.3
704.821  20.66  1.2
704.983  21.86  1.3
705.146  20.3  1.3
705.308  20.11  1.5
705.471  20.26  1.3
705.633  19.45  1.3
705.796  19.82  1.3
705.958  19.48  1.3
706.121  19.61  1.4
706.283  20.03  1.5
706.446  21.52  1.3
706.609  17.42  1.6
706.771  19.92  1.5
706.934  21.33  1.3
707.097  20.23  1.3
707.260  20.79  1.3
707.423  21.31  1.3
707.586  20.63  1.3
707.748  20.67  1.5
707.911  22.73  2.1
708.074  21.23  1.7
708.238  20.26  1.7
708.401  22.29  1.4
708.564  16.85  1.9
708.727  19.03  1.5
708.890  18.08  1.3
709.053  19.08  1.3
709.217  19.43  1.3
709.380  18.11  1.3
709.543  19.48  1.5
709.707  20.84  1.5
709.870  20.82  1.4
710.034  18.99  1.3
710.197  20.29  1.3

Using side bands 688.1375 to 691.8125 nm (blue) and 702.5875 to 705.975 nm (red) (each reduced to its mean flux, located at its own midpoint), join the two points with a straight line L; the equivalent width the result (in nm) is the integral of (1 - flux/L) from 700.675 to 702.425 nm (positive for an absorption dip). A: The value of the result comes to 0.06 nm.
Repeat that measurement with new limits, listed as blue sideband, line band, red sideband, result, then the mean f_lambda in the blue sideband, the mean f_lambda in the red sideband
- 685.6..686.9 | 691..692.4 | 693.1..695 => 0.04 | 19.8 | 22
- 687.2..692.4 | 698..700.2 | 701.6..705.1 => 0.09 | 21.2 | 21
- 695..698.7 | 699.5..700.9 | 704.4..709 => 0.03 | 21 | 20.4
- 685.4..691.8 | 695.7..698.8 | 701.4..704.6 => -0.07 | 20.9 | 20.7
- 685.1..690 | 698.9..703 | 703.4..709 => 0.09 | 21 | 20.5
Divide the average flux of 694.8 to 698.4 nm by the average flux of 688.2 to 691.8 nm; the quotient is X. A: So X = 1.0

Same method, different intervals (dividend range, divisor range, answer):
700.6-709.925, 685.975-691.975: 0.97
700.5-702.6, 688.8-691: 0.99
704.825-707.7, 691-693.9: 0.96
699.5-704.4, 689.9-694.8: 0.97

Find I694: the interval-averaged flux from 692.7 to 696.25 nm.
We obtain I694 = 21.2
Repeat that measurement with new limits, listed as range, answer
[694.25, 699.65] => 20.9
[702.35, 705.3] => 21.1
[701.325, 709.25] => 20.5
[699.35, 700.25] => 19.2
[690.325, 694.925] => 21.2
